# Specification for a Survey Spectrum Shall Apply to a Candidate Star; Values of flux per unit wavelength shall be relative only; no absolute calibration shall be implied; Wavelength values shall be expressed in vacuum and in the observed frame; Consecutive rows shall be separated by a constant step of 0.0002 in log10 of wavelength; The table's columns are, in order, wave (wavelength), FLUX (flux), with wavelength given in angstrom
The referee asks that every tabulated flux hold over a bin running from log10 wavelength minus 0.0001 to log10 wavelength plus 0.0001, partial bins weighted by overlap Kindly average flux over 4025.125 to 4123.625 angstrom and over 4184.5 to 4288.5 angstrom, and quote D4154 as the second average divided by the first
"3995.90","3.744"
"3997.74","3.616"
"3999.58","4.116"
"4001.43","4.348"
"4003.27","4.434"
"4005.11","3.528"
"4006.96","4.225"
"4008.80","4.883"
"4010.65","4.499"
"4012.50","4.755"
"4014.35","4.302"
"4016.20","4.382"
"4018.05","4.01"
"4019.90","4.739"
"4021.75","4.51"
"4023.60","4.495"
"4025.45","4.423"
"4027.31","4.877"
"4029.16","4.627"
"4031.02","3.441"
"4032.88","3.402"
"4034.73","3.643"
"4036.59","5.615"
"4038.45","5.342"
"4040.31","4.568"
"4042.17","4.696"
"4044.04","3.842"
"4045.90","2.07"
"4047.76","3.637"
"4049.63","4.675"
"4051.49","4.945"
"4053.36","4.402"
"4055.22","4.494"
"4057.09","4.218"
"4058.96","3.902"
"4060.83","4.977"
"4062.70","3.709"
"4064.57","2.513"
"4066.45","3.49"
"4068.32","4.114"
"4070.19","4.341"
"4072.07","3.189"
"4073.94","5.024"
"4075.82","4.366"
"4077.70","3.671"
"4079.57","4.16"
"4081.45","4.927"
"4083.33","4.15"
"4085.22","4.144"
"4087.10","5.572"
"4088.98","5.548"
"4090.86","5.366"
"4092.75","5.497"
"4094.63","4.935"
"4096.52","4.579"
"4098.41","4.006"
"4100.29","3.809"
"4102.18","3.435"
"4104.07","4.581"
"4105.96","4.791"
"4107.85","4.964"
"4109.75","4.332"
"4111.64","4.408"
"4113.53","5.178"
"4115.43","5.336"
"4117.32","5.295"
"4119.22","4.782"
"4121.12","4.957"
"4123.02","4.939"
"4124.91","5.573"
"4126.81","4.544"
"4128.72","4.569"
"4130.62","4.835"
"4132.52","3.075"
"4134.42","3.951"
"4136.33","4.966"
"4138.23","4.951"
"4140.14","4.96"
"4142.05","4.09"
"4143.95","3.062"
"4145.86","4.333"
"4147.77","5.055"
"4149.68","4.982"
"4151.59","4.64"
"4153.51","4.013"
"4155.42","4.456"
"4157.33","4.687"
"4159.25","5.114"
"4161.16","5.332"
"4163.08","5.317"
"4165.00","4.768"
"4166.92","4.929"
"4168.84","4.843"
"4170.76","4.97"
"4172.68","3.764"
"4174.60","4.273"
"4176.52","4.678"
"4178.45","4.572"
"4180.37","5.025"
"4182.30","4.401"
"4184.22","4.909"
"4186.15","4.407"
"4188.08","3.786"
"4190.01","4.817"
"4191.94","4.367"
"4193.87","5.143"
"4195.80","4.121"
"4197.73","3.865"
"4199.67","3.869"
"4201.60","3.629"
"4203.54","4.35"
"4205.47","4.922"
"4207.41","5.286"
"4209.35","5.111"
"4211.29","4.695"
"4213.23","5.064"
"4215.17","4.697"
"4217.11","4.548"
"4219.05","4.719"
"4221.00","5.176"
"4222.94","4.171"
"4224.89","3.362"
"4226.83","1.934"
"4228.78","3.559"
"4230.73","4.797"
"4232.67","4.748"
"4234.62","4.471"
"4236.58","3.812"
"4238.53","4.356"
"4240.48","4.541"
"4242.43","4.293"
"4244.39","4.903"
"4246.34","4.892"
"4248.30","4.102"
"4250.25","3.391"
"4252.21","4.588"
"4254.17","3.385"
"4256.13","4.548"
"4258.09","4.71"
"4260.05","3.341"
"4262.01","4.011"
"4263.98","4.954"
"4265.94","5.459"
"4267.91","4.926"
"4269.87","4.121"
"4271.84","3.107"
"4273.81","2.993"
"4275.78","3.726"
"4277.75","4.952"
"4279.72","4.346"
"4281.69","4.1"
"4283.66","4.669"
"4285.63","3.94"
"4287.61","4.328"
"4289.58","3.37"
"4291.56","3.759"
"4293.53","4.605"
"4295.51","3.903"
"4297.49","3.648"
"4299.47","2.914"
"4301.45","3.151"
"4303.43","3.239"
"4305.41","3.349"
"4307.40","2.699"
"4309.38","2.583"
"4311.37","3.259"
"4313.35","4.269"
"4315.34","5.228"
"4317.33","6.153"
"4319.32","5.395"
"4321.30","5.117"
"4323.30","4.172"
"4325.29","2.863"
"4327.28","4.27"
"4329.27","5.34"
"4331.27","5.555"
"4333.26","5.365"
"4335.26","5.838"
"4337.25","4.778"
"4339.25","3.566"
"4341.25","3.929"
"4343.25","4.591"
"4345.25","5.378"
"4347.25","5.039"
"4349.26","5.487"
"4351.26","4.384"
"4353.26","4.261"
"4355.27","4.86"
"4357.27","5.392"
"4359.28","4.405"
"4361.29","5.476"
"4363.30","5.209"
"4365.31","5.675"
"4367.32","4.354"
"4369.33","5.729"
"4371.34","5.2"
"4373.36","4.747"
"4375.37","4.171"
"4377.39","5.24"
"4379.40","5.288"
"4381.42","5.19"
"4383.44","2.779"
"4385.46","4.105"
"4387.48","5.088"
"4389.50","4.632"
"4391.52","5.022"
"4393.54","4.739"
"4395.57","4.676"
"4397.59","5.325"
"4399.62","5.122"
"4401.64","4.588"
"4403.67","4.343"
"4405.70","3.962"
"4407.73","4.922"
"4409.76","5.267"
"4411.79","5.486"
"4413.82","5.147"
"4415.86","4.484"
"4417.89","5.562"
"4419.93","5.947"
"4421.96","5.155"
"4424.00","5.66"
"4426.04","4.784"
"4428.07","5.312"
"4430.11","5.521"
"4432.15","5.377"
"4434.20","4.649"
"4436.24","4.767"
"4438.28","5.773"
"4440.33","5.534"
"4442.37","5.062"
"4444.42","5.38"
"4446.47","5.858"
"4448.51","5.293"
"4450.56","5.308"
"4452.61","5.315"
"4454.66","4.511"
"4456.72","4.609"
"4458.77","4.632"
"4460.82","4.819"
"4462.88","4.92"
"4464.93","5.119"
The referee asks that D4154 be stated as 1.0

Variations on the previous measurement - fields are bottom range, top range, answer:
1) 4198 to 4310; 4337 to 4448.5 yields 1.20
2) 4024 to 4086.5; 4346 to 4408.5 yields 1.15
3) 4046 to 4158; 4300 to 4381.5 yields 1.04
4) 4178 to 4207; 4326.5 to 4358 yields 1.10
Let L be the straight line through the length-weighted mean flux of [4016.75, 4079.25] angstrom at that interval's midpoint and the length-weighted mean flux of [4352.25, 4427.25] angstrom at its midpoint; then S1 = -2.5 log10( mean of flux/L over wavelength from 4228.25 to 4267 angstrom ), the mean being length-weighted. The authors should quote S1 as 0.06 mag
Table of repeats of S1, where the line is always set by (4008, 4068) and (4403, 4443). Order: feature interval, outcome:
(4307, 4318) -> 0.21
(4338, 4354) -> 0.09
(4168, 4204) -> 0.04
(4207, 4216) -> -0.07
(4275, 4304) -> 0.23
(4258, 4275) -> 0.15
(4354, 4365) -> -0.02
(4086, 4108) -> -0.09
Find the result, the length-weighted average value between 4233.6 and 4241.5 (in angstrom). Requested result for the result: 4.3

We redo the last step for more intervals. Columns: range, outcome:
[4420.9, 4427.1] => 5.21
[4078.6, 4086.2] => 4.35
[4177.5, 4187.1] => 4.67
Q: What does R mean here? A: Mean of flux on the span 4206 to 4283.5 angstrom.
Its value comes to 4.31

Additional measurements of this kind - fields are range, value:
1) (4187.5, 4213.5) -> 4.5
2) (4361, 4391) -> 4.85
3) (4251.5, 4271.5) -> 4.36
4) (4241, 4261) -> 4.22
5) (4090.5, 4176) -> 4.64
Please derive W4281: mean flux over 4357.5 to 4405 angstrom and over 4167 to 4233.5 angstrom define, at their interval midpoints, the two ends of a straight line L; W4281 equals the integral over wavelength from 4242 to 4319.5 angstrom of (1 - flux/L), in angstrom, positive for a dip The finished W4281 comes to 9.1 angstrom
